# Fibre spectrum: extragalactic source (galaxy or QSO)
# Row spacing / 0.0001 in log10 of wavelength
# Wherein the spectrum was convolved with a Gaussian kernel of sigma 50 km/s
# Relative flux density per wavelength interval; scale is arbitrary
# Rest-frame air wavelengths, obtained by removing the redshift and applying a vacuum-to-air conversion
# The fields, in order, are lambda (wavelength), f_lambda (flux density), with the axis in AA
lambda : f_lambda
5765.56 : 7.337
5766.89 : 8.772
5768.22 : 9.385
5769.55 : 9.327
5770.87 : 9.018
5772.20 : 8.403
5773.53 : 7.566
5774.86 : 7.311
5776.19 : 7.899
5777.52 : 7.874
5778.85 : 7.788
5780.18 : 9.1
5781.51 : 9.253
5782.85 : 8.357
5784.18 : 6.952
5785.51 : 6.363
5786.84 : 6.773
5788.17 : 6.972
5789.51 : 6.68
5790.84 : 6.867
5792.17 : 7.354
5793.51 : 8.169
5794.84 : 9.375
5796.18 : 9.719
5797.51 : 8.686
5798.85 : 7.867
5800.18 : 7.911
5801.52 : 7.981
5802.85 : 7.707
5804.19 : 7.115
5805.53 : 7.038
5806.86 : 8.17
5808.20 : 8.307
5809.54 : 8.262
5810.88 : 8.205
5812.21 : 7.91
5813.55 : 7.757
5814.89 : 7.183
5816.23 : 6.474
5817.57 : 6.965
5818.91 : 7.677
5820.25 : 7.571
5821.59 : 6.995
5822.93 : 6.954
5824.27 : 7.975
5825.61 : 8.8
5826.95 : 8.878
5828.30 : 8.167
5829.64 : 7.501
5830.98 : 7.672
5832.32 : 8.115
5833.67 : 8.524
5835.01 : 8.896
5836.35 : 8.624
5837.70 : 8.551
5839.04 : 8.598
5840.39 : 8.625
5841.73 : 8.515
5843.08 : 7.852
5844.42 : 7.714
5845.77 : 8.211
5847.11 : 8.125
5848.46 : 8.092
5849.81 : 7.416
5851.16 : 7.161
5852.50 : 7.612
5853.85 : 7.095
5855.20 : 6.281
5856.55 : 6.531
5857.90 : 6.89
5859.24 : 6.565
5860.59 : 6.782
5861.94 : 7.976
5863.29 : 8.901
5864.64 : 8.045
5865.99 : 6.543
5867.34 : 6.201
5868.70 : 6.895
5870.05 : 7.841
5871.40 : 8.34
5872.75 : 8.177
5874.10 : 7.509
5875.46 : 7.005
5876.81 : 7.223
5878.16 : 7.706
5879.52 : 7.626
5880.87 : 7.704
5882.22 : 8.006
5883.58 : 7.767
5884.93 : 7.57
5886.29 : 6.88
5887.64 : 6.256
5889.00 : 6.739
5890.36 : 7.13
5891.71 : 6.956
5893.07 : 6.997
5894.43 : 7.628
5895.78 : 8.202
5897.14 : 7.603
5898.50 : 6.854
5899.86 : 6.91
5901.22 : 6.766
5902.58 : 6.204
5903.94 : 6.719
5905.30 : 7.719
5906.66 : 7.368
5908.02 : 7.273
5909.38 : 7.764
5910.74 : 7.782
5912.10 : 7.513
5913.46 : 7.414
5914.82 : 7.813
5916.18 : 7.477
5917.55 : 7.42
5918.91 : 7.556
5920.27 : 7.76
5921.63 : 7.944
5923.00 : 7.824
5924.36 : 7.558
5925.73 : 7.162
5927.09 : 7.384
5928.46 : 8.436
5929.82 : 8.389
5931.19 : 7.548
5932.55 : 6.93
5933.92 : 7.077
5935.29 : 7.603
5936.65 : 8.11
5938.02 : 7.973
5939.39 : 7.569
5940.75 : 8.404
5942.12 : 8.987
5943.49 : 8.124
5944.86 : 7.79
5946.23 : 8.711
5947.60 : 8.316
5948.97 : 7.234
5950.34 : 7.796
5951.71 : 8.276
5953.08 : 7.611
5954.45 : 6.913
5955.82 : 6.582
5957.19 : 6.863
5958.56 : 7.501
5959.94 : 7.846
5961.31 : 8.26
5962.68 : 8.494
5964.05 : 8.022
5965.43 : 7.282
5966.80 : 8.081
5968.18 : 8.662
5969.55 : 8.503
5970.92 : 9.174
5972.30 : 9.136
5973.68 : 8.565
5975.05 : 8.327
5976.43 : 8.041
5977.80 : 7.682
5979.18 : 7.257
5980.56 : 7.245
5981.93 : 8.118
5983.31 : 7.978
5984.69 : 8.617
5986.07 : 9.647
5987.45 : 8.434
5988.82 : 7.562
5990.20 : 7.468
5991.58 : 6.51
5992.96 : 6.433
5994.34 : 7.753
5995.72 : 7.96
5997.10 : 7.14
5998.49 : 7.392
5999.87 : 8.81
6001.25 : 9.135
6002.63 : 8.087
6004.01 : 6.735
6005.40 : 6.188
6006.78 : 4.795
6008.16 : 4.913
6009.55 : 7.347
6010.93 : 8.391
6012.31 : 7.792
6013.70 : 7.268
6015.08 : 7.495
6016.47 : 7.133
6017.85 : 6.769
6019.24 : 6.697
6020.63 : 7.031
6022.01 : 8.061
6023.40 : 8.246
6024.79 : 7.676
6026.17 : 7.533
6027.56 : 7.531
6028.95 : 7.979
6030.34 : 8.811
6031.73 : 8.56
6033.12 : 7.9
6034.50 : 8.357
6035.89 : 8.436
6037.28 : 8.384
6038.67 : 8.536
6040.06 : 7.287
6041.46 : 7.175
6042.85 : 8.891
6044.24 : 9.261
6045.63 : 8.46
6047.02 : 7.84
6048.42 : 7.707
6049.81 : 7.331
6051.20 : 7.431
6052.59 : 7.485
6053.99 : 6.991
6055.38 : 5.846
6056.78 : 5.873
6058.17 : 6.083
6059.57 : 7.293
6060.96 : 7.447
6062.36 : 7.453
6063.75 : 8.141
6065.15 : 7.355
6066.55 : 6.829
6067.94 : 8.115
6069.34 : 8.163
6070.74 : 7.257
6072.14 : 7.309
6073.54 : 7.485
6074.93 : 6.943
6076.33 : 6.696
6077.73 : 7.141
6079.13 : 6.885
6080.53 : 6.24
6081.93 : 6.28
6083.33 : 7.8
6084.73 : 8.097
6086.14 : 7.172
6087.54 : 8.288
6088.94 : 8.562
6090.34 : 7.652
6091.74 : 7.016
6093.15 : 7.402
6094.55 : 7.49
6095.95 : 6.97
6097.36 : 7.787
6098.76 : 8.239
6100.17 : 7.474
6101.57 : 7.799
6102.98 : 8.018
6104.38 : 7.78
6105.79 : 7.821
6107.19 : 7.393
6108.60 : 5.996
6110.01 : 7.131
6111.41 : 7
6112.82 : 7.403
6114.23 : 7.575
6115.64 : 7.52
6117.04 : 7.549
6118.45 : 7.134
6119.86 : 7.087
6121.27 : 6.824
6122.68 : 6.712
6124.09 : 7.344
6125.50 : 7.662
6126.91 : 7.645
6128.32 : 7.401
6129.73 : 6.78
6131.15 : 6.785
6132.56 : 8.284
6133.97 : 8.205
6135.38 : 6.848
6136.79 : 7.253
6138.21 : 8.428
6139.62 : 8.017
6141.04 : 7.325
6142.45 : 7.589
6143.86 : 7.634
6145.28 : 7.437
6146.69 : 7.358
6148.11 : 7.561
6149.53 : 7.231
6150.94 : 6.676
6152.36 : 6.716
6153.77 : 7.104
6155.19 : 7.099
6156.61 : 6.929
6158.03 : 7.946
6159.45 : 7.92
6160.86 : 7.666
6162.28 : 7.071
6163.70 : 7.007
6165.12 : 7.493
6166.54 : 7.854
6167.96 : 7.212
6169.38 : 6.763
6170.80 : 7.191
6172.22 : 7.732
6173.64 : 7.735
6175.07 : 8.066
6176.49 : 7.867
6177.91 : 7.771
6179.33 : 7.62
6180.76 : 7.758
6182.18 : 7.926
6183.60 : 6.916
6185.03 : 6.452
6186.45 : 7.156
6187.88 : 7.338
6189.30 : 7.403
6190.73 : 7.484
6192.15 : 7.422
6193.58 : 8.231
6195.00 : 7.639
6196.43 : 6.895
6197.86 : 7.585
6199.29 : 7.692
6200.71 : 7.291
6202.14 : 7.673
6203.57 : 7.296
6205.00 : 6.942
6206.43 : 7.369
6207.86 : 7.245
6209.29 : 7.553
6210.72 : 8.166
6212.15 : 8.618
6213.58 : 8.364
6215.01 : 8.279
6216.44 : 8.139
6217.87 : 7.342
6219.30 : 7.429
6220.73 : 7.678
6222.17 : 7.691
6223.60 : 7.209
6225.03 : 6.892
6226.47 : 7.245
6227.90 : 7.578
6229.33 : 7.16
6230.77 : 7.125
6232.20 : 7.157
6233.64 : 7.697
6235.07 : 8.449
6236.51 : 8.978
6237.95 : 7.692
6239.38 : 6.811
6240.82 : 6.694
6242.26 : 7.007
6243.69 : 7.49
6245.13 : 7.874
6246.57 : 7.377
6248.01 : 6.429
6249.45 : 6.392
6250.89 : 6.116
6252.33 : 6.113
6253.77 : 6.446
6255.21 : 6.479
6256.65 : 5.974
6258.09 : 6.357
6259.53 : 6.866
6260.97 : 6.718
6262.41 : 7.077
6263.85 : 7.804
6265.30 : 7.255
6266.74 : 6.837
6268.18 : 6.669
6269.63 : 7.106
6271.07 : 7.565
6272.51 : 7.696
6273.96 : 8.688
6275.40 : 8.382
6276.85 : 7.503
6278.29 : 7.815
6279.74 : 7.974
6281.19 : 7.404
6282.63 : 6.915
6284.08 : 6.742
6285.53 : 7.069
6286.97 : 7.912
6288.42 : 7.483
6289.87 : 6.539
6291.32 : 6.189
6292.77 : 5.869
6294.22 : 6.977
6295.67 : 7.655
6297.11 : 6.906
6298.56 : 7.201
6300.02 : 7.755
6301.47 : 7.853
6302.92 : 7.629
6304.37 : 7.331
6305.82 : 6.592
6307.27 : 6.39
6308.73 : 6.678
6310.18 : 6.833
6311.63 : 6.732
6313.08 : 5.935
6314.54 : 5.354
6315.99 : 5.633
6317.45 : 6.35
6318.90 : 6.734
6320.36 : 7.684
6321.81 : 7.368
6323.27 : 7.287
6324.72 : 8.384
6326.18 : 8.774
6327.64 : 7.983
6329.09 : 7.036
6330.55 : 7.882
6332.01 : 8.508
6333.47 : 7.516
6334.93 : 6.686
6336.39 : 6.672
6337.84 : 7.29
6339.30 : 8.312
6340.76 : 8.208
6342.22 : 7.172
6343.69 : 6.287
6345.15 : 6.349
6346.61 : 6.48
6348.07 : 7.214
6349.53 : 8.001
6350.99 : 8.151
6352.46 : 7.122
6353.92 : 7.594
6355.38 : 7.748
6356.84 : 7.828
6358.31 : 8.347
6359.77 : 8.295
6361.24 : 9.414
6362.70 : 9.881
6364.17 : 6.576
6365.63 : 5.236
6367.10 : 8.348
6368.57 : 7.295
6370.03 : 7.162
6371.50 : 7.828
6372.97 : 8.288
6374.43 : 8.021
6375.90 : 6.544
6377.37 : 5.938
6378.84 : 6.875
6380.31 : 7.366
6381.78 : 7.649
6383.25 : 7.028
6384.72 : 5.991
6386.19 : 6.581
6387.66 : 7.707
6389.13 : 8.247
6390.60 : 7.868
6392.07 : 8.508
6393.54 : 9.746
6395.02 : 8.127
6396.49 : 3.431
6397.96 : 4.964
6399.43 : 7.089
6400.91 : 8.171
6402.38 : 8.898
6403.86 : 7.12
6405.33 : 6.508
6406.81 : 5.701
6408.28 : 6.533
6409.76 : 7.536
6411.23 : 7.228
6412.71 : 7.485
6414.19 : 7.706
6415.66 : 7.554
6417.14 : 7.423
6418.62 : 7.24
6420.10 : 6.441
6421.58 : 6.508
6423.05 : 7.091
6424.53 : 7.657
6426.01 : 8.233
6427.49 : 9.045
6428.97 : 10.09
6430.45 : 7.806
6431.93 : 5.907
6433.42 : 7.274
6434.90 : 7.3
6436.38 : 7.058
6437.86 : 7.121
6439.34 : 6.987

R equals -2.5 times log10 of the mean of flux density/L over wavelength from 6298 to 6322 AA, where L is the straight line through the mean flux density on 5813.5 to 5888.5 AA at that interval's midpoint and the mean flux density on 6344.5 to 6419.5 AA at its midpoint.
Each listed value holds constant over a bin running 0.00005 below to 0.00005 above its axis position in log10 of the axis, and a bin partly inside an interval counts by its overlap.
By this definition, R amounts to 0.09 mag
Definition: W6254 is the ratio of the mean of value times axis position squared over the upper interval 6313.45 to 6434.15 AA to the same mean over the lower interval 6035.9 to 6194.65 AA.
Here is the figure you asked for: 1.08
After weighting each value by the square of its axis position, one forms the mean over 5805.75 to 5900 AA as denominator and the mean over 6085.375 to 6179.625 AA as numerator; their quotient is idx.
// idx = 1.1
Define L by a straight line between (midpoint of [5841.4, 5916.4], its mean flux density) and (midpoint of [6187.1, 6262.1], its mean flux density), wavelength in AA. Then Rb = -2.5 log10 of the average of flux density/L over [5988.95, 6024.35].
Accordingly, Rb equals 0.014 mag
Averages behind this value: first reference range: 7.38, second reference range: 7.33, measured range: 7.27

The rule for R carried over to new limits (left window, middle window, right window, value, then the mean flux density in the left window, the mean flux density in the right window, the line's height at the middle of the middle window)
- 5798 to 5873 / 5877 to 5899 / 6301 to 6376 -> 0.049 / 7.73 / 7.37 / 7.69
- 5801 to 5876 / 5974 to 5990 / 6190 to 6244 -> -0.059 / 7.7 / 7.56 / 7.65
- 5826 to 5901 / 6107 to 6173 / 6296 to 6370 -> 0.017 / 7.6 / 7.34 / 7.45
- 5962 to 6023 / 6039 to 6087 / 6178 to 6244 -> 0.040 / 7.69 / 7.52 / 7.63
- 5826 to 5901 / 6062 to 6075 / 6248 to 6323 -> -0.036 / 7.6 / 6.97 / 7.29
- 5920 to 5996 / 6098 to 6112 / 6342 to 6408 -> 0.032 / 7.88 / 7.34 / 7.69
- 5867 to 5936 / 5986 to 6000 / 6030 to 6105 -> -0.015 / 7.42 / 7.57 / 7.5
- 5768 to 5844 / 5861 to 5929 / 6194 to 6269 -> 0.055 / 7.97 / 7.29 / 7.82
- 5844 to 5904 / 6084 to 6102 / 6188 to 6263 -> -0.052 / 7.32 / 7.32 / 7.32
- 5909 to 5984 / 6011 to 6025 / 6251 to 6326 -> 0.033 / 7.85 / 7.04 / 7.68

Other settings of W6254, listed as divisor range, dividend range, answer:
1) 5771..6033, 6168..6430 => 1.09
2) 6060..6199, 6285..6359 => 1.03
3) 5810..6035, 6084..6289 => 1.06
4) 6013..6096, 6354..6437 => 1.10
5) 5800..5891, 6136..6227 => 1.10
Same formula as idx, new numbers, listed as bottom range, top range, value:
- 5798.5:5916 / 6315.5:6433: 1.16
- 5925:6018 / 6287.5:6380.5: 1.06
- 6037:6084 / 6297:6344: 1.06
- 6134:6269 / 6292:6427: 1.04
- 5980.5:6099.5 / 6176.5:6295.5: 1.04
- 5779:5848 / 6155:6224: 1.08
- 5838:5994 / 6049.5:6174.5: 1.02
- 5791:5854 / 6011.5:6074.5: 1.03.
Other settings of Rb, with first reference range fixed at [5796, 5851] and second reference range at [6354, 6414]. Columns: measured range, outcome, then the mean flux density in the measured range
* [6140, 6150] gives 0.023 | 7.47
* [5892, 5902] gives 0.091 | 7.25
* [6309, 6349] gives 0.045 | 7.14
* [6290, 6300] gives 0.095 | 6.85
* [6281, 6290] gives 0.045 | 7.18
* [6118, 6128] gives 0.064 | 7.21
